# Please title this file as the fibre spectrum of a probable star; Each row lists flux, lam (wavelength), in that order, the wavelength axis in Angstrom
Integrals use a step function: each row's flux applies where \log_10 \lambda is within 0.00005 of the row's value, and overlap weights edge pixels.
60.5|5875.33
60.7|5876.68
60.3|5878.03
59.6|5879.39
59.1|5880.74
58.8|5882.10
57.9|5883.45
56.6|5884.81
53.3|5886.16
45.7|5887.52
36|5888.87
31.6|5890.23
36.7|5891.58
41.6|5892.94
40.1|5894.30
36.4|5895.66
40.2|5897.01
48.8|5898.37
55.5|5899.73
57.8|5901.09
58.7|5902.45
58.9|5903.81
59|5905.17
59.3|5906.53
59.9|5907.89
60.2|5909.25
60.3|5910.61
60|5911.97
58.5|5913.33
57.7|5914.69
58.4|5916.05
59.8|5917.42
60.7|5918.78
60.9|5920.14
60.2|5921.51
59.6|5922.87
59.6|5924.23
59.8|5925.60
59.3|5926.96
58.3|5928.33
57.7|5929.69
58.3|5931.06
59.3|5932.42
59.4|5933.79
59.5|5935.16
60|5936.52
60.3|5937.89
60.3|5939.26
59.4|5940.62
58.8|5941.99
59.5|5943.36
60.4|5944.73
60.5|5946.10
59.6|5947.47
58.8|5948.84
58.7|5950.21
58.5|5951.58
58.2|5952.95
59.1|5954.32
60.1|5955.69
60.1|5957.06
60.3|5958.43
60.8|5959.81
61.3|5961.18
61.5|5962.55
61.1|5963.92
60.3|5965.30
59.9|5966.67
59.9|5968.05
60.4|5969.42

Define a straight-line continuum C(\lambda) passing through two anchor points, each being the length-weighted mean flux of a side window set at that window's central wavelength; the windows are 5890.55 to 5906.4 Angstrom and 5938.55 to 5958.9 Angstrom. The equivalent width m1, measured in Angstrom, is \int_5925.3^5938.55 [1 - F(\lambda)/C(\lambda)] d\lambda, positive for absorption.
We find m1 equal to -0.8 Angstrom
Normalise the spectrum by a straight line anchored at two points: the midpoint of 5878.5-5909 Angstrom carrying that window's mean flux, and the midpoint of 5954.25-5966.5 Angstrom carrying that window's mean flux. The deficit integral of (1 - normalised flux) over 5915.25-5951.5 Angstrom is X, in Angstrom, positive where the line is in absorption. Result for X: -1.89 Angstrom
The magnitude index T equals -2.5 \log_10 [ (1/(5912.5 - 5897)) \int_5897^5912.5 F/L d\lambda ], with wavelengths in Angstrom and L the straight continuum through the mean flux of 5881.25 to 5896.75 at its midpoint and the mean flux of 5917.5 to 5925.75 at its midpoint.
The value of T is -0.10 mag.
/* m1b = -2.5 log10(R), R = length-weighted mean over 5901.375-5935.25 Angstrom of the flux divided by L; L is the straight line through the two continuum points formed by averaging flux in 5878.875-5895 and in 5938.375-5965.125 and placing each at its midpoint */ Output -0.11 mag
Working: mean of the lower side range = 47.9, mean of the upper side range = 59.9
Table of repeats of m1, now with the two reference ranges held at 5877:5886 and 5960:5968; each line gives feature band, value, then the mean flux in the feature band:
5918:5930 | 0.00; 59.7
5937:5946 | 0.04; 59.8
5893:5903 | 1.91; 47.7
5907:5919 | -0.02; 59.5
